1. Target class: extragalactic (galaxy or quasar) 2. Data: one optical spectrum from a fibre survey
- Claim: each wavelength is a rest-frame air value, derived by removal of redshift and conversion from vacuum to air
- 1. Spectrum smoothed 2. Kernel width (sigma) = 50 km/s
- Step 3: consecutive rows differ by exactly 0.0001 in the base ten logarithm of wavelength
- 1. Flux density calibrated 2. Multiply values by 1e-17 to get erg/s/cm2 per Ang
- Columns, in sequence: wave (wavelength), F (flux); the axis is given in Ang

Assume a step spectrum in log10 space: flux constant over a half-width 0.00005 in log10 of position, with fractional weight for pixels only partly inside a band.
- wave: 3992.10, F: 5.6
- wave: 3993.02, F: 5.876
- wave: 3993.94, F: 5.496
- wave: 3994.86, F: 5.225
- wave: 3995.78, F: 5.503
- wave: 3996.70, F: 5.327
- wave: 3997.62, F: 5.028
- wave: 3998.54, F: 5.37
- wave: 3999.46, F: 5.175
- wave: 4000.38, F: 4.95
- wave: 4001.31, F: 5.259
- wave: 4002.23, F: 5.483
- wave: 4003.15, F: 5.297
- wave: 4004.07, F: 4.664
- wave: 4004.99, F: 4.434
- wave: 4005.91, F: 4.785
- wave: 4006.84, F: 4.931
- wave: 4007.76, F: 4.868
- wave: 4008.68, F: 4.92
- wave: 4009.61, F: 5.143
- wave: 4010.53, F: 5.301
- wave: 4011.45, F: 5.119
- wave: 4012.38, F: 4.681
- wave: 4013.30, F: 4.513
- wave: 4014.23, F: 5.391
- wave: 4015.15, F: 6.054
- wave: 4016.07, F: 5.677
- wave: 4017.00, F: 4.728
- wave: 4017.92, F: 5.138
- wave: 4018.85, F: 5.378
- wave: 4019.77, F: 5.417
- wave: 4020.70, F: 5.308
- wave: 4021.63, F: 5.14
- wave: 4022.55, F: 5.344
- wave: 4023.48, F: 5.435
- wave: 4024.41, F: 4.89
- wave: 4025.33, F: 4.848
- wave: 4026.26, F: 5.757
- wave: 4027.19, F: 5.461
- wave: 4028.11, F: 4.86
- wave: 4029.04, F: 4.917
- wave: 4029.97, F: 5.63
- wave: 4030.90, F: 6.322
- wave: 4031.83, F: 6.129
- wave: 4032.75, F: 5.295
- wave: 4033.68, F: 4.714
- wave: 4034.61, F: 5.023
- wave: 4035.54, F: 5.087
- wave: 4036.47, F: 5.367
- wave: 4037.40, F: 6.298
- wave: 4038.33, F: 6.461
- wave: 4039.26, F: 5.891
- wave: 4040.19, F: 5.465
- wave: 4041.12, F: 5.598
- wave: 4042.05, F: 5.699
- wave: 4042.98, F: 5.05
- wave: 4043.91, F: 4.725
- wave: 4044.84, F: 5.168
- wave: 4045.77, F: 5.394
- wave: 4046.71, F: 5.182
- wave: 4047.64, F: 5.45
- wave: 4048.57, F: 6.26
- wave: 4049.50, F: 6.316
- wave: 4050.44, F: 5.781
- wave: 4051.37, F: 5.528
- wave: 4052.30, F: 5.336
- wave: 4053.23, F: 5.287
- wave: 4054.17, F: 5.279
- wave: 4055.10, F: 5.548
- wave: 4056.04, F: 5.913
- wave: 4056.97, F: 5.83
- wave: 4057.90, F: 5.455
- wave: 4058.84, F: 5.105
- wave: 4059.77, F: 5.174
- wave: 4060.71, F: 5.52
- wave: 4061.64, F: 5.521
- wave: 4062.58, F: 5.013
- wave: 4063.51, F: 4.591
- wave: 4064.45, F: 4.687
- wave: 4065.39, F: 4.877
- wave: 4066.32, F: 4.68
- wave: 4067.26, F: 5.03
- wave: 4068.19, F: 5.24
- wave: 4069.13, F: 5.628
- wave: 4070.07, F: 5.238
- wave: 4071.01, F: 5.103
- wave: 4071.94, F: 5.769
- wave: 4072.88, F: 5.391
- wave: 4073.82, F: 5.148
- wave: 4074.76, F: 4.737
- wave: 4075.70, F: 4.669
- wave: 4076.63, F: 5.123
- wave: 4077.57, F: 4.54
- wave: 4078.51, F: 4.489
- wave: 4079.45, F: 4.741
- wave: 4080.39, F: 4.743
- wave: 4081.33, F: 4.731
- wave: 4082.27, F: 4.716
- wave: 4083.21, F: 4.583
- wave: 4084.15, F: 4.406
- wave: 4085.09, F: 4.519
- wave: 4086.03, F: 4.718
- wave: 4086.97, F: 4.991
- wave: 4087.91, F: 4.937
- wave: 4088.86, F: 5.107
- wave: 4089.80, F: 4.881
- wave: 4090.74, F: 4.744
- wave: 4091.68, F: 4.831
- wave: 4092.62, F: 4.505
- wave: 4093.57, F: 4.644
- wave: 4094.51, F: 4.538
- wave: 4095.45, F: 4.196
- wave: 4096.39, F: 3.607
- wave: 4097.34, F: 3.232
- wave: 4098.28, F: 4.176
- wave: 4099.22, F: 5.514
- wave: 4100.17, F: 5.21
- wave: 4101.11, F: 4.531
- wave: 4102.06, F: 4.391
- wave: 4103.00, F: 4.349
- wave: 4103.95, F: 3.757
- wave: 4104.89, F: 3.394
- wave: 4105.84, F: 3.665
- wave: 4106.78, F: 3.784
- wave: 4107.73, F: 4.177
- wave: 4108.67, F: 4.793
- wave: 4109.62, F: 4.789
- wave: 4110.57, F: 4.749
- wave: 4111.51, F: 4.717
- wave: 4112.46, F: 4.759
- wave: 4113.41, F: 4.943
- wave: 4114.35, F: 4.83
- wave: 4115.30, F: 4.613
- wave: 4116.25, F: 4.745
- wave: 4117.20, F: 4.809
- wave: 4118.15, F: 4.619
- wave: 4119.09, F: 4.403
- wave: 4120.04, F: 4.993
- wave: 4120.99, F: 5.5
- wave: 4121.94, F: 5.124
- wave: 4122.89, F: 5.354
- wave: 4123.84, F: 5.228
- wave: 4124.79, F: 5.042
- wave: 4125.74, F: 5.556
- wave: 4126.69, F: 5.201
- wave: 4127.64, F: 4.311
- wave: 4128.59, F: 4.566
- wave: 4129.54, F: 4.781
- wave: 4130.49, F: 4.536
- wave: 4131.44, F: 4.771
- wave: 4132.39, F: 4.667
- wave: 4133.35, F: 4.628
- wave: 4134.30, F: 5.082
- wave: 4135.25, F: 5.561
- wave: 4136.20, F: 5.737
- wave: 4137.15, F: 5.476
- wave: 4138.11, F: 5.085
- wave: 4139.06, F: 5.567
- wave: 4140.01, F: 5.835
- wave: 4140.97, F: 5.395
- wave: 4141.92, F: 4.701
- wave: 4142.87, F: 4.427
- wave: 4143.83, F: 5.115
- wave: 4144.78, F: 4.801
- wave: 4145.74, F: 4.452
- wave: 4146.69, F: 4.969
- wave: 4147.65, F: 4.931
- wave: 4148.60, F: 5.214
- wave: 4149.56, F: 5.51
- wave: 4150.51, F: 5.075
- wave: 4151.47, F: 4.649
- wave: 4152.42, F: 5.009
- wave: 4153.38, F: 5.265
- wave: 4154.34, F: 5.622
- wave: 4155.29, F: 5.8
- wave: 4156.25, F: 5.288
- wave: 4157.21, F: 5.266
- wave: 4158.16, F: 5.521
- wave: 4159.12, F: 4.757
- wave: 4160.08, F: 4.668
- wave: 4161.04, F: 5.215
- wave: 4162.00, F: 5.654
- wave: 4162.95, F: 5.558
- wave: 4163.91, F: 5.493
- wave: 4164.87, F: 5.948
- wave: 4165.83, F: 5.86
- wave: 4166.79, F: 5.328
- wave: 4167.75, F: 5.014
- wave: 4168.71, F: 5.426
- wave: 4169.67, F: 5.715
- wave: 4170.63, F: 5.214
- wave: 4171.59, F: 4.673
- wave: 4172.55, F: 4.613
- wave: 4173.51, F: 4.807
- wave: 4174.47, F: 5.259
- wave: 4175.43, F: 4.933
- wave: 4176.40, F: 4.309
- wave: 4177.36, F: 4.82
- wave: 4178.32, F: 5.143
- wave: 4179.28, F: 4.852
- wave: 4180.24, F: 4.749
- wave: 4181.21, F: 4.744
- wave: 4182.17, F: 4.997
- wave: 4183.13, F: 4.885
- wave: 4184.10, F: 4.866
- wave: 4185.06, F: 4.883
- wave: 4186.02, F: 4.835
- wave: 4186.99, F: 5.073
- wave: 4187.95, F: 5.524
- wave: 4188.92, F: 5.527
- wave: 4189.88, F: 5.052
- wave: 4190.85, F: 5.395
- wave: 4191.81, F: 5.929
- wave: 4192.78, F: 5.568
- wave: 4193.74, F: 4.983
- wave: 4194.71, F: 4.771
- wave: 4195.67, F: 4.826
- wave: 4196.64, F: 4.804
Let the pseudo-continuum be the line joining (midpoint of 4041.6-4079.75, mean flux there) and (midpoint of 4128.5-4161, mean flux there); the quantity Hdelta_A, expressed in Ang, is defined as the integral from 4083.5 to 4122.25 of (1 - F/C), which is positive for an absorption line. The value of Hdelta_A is 4.5 Ang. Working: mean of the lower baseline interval 5.25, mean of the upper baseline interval 5.09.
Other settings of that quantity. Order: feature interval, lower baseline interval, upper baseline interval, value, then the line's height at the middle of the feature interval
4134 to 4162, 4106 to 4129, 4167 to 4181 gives -1.7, 4.89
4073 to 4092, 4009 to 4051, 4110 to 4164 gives 1.6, 5.23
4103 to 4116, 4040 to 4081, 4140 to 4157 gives 1.9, 5.16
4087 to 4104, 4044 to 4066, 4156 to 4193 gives 2.5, 5.31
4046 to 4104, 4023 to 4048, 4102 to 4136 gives 1.3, 5.08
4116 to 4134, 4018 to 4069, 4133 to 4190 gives 1.1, 5.22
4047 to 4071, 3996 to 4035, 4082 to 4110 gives -2.8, 4.79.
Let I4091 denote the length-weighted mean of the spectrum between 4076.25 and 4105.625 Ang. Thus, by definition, 4.53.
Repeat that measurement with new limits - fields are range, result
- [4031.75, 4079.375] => 5.32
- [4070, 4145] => 4.78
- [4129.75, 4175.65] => 5.17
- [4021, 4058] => 5.48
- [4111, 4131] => 4.89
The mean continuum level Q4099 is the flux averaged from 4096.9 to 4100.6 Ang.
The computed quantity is 4.54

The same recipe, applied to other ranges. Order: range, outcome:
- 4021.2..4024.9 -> 5.21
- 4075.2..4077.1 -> 4.91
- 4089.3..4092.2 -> 4.83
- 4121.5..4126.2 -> 5.26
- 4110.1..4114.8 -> 4.81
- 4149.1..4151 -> 5.29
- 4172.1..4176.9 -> 4.78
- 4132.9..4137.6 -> 5.31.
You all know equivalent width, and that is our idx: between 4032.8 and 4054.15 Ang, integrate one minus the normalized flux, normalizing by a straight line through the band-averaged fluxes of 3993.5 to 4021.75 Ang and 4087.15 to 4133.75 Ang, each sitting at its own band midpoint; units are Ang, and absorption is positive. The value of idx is -2.2 Ang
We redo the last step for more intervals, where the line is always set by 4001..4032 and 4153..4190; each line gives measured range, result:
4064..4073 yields 0.1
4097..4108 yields 2.1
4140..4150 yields 0.3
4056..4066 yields 0.0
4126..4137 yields 0.5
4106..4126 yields 1.4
